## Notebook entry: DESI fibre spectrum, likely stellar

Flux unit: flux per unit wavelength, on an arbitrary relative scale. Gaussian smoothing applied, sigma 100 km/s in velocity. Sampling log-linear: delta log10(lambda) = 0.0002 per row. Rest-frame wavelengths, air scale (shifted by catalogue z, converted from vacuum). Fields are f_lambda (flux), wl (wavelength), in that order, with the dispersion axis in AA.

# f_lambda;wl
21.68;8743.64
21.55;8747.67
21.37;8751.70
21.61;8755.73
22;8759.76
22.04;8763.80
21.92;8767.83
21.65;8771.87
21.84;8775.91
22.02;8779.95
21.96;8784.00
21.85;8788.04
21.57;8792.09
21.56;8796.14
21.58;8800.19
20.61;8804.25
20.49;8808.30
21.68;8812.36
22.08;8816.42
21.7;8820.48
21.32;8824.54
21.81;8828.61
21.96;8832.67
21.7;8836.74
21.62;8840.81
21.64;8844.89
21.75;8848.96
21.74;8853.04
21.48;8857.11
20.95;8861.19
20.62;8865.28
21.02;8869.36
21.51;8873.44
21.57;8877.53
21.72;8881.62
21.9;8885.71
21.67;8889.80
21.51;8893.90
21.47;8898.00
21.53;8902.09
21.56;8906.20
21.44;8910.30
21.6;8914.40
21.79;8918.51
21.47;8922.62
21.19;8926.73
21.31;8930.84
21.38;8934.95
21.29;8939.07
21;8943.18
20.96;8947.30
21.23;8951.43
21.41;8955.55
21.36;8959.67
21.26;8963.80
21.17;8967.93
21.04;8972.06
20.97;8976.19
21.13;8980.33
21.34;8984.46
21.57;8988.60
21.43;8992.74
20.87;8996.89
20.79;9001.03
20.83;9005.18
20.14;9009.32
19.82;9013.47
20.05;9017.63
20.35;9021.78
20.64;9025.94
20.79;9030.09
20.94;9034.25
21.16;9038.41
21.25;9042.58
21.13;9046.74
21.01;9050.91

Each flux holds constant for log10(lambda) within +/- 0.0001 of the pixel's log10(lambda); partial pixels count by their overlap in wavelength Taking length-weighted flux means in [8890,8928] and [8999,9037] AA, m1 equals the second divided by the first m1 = 0.95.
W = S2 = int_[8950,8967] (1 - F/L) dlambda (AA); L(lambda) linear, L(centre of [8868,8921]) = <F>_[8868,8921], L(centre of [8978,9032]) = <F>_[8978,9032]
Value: -0.2 AA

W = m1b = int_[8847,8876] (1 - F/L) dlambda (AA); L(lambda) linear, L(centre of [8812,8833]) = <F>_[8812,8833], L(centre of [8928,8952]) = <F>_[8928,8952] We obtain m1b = 0.4 AA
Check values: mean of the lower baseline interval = 21.8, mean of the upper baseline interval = 21.2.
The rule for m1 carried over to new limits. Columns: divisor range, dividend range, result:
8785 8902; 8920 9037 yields 0.98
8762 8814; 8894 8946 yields 0.99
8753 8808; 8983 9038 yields 0.96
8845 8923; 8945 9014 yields 0.98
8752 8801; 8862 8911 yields 0.98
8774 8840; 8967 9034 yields 0.96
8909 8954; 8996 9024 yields 0.96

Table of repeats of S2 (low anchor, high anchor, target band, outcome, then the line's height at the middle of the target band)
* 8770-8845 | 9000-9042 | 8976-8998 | -0.6 AA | 20.7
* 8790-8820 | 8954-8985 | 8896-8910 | -0.2 AA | 21.3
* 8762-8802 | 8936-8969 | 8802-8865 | 0.4 AA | 21.6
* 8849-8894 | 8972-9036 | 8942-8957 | -0.1 AA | 21.1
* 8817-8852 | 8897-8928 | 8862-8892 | 0.3 AA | 21.6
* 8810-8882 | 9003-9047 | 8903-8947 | -0.5 AA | 21.1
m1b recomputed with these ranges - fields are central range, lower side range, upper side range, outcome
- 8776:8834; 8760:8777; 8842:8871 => 0.2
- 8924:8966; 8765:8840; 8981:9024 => -0.5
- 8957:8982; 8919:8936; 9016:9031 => -0.2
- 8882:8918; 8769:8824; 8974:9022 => -0.7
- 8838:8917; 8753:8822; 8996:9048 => -0.8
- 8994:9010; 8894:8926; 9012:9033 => -0.1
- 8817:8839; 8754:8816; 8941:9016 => -0.2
